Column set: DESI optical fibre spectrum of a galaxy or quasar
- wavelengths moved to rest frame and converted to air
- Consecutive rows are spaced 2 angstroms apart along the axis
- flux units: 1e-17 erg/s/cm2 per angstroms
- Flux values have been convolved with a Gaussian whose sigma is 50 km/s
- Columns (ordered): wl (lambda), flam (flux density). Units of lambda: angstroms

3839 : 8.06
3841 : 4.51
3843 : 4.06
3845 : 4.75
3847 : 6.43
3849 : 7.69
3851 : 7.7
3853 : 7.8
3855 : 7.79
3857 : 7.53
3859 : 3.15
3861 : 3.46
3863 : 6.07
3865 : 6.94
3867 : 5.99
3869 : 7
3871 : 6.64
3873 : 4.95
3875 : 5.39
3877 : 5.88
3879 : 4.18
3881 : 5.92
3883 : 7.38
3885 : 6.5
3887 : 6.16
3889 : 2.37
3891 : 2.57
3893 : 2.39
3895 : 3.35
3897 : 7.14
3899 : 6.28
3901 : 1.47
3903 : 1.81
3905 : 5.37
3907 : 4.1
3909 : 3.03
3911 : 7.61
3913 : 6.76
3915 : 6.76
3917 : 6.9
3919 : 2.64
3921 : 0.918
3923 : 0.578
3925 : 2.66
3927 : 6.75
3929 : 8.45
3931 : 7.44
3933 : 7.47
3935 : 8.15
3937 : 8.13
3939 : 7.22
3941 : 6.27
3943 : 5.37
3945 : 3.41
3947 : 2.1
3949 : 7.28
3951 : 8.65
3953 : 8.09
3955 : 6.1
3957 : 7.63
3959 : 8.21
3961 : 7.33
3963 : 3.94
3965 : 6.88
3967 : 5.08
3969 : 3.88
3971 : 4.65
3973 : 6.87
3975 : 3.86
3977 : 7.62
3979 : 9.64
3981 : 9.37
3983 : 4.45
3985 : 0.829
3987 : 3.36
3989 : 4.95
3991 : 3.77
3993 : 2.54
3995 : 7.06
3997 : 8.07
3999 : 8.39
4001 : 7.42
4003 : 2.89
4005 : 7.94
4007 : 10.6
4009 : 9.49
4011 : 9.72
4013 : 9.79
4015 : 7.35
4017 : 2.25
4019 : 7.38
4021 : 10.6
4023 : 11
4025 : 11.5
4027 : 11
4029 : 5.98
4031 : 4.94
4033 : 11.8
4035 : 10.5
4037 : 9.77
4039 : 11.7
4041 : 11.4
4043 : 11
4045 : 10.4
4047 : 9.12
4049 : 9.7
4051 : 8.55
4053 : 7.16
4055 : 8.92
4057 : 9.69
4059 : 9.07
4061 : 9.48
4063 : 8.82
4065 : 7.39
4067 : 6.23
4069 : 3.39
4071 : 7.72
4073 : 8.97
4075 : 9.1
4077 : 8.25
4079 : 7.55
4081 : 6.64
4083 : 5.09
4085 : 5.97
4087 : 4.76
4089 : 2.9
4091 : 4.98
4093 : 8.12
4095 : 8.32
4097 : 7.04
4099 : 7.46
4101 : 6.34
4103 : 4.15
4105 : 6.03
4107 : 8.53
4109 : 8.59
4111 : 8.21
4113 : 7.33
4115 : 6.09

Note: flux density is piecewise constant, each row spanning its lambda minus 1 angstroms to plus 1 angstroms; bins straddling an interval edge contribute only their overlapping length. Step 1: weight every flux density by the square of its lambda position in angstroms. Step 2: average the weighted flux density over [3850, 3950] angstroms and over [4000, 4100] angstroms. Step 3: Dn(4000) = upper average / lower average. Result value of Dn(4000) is 1.63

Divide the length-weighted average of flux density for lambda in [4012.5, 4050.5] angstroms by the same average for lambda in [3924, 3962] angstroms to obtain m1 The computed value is 1.4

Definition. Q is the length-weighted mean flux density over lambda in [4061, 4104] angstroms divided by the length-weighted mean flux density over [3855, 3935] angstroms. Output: 1.3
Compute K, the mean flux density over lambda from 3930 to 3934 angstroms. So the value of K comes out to 7.46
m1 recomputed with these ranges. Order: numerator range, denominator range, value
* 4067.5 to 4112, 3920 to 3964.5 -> 1.12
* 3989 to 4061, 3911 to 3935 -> 1.56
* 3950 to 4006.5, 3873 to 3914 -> 1.27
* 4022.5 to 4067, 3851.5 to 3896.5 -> 1.72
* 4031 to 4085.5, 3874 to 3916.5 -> 1.75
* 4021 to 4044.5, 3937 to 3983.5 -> 1.60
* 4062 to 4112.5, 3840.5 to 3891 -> 1.18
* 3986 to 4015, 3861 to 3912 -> 1.37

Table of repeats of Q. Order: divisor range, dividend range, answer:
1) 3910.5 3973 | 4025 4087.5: 1.43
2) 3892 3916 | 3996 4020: 1.63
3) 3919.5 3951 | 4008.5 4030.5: 1.56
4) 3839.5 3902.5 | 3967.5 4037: 1.31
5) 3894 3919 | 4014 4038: 1.75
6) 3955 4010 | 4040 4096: 1.27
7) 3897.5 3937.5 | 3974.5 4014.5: 1.29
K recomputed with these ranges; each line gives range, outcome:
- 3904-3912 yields 5.03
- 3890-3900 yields 4.35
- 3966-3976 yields 4.87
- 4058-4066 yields 8.69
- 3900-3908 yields 3.19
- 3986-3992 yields 4.03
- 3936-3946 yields 6.08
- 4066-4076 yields 7.08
